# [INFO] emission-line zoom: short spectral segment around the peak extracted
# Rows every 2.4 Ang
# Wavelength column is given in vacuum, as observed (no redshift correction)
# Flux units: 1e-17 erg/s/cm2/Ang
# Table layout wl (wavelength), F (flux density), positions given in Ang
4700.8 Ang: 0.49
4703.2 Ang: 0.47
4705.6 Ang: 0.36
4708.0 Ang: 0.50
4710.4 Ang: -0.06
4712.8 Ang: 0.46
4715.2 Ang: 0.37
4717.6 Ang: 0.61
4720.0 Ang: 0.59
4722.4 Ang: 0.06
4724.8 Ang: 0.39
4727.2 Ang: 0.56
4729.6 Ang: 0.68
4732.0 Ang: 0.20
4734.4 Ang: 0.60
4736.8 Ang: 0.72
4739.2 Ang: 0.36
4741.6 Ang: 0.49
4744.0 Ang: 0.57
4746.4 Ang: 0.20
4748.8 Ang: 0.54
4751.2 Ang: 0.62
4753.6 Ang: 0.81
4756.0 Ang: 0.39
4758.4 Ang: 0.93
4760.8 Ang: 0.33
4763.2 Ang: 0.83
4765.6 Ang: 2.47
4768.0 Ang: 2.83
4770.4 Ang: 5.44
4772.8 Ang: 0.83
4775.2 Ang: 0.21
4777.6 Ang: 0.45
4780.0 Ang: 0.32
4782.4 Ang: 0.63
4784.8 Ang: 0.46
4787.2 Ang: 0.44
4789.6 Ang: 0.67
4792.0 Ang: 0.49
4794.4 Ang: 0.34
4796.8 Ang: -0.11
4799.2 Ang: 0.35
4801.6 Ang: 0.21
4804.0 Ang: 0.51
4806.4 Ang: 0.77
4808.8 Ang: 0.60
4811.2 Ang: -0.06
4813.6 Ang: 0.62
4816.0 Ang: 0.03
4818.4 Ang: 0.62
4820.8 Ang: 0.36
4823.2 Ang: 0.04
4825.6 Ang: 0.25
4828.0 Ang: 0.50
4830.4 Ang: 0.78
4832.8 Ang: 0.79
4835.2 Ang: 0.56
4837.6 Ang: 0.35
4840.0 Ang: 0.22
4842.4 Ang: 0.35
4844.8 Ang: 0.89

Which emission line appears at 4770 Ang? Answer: [O II]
